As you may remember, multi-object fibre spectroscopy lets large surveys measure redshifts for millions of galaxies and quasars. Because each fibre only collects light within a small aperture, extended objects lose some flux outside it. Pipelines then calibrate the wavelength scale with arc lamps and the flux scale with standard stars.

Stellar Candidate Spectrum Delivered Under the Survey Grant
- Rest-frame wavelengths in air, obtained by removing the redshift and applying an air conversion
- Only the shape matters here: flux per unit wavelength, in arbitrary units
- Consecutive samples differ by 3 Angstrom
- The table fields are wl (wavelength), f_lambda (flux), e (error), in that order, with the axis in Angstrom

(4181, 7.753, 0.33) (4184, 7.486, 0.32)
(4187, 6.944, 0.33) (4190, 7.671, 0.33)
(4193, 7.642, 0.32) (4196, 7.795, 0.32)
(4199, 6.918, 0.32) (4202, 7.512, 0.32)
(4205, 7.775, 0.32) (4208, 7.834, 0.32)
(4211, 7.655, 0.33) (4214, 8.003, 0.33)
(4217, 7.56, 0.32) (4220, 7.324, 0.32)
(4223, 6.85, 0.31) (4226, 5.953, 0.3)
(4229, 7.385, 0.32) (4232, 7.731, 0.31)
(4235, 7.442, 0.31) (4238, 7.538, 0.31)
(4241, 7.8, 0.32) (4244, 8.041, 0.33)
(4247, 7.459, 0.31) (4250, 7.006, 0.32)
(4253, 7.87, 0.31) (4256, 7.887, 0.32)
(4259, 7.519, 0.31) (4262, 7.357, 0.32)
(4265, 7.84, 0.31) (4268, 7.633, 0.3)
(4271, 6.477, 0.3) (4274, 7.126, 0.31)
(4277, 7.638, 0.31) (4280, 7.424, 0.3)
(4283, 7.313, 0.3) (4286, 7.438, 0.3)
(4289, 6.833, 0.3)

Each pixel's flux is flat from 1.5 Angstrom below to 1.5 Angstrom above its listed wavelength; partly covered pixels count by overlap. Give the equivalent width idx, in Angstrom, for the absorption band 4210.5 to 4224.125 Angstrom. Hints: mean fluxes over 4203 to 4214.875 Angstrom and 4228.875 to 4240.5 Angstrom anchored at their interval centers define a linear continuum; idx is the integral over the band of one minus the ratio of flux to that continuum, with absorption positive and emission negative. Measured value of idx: 0.4 Angstrom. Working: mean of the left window 7.79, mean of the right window 7.56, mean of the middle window 7.48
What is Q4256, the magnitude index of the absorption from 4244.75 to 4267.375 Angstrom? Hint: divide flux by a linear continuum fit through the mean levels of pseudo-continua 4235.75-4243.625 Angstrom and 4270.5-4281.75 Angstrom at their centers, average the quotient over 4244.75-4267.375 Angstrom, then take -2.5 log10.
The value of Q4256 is -0.01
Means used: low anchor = 7.7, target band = 7.58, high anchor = 7.23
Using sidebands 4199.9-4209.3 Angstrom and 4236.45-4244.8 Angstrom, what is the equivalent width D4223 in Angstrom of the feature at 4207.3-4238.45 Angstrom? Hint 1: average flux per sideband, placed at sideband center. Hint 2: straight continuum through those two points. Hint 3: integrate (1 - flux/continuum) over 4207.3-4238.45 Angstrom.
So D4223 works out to 1.4 Angstrom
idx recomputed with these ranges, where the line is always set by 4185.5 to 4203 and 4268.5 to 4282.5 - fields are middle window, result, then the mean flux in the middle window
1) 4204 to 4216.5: -0.7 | 7.8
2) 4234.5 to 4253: -0.7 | 7.58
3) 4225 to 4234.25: 0.3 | 7.11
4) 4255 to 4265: -0.5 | 7.61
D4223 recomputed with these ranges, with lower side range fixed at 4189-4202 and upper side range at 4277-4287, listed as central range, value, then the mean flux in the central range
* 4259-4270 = -0.2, 7.55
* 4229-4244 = -0.4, 7.64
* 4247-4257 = -0.1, 7.55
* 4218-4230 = 0.9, 6.89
